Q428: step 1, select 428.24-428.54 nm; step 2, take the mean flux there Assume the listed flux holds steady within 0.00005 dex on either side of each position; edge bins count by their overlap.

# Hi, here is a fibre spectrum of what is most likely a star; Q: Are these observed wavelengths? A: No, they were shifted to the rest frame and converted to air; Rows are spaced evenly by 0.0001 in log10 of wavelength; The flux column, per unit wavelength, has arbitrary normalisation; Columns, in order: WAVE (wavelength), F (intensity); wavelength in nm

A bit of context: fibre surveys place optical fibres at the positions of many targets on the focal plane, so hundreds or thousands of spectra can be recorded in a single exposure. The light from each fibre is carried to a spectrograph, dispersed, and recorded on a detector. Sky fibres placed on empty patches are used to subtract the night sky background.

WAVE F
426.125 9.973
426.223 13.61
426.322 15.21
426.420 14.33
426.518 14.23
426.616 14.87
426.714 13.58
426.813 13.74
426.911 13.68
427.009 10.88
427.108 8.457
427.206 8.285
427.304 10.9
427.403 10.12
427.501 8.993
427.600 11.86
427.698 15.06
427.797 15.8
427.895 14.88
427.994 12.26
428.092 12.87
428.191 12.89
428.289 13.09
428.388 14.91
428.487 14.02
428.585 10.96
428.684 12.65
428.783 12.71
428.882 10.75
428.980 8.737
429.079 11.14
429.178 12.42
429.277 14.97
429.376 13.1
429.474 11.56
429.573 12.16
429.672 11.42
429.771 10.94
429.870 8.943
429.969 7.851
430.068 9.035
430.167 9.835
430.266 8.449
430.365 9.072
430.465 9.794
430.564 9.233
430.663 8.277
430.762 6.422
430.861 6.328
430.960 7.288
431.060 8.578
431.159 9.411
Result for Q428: 14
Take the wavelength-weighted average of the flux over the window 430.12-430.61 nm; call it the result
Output 9.26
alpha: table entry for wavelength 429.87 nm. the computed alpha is 8.943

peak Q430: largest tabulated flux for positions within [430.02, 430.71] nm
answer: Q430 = 9.835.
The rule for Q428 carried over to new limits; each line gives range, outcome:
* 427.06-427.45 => 9.44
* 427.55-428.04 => 14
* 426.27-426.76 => 14.4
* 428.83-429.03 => 9.8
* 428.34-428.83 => 13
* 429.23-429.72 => 12.6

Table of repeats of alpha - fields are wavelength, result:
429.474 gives 11.56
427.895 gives 14.88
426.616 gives 14.87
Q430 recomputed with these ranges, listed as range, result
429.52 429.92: 12.16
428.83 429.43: 14.97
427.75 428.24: 15.8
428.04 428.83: 14.91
